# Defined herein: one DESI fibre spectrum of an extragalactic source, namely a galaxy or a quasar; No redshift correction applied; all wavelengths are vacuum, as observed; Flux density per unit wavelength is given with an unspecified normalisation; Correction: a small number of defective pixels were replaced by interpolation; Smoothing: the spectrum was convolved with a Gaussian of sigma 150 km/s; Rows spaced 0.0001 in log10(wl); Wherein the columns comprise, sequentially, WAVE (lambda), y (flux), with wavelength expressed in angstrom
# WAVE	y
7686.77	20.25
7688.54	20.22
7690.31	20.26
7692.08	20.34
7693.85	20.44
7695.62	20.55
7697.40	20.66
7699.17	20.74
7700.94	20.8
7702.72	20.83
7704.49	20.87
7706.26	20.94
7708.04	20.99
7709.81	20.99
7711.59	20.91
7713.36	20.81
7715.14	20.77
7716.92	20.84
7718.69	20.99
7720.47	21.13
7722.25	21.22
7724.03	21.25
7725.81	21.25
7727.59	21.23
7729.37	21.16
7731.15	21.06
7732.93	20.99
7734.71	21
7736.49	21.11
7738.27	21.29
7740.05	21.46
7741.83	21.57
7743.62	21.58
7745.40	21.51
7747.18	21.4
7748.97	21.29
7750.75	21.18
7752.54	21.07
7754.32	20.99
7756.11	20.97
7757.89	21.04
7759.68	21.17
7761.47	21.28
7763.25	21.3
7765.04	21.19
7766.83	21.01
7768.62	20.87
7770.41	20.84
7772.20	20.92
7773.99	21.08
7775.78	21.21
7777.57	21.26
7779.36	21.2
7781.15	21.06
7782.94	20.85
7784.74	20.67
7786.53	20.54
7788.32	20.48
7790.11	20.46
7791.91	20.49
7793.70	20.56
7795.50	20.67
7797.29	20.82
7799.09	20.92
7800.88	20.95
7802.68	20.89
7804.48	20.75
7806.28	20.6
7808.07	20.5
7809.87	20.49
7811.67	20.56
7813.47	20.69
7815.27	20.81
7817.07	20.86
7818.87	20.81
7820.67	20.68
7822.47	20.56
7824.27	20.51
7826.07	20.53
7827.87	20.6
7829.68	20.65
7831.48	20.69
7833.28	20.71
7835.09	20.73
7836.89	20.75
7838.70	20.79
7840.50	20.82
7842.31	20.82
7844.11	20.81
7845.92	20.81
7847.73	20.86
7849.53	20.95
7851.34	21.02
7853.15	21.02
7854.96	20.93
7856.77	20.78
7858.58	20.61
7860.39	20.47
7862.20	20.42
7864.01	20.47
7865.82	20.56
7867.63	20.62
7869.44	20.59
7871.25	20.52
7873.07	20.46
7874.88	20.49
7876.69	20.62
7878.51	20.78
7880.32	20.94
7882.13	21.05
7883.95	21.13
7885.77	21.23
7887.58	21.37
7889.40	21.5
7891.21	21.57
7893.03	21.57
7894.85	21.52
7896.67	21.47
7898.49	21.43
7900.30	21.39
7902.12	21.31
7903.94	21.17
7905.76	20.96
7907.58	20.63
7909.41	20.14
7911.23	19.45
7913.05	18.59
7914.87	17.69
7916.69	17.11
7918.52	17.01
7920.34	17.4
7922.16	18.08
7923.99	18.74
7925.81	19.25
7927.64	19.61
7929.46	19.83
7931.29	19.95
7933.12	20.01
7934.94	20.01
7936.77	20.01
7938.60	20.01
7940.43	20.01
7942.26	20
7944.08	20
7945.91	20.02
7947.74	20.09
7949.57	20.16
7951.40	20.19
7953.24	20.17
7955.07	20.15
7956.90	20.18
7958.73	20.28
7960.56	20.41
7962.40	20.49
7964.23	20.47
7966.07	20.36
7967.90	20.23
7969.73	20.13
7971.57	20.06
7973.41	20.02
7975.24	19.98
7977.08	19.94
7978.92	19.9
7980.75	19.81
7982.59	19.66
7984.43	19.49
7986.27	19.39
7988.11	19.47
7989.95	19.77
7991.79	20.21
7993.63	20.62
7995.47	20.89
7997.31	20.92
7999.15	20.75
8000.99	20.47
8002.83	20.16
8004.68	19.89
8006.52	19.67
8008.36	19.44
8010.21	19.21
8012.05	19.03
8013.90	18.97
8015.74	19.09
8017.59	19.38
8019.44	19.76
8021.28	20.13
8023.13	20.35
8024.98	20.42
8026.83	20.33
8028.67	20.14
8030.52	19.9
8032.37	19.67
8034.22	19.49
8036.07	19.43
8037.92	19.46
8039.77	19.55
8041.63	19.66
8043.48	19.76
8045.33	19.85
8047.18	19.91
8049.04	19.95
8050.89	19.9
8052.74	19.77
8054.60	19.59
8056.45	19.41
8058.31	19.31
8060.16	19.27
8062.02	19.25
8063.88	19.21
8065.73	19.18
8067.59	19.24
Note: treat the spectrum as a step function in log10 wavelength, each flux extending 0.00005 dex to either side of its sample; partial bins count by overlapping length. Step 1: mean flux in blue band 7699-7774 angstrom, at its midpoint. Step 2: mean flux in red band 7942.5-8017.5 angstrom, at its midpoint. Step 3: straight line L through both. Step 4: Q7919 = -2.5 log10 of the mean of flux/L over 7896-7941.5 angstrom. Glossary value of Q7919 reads 0.03 mag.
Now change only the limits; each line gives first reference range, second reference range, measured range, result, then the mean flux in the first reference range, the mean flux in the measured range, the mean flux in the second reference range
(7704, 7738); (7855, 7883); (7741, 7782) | -0.013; 21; 21.2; 20.6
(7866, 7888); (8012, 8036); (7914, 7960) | 0.050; 20.8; 19.5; 19.8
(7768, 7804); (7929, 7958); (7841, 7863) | -0.015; 20.8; 20.8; 20.1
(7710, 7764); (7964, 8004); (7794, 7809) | 0.007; 21.2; 20.8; 20.1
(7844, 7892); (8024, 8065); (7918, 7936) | 0.077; 20.8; 19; 19.7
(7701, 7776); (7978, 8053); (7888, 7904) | -0.055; 21.1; 21.5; 19.8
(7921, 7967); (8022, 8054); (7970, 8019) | 0.002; 19.9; 19.9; 19.9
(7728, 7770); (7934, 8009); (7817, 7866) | 0.001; 21.2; 20.7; 20.1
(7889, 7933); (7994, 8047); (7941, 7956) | -0.013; 19.9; 20.1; 19.9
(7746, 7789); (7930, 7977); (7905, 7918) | 0.067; 21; 19.1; 20.1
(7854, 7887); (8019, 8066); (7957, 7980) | -0.002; 20.7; 20.2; 19.7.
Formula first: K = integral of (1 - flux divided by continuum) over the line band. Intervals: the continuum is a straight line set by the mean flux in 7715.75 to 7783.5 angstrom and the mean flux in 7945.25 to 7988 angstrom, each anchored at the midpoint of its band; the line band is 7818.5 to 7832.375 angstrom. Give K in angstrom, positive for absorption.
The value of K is 0.1 angstrom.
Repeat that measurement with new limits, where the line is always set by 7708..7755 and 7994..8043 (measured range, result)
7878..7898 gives -0.83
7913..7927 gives 1.60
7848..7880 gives -0.18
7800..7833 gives 0.15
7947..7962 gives -0.05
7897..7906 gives -0.40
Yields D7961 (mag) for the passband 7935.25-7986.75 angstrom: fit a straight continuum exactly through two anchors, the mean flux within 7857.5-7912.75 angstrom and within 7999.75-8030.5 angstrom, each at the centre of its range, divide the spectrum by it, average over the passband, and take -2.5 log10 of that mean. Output 0.01 mag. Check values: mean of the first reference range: 20.9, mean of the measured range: 20.1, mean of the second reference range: 19.8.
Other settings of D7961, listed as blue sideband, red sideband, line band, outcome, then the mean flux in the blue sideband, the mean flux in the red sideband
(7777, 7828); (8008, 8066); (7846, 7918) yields -0.015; 20.7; 19.6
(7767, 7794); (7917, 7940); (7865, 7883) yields -0.049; 20.8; 19.1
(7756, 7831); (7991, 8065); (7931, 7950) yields 0.008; 20.8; 19.8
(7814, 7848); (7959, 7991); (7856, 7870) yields -0.001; 20.7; 20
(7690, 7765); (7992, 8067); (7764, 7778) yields -0.009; 21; 19.8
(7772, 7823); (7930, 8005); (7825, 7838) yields -0.001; 20.8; 20.1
